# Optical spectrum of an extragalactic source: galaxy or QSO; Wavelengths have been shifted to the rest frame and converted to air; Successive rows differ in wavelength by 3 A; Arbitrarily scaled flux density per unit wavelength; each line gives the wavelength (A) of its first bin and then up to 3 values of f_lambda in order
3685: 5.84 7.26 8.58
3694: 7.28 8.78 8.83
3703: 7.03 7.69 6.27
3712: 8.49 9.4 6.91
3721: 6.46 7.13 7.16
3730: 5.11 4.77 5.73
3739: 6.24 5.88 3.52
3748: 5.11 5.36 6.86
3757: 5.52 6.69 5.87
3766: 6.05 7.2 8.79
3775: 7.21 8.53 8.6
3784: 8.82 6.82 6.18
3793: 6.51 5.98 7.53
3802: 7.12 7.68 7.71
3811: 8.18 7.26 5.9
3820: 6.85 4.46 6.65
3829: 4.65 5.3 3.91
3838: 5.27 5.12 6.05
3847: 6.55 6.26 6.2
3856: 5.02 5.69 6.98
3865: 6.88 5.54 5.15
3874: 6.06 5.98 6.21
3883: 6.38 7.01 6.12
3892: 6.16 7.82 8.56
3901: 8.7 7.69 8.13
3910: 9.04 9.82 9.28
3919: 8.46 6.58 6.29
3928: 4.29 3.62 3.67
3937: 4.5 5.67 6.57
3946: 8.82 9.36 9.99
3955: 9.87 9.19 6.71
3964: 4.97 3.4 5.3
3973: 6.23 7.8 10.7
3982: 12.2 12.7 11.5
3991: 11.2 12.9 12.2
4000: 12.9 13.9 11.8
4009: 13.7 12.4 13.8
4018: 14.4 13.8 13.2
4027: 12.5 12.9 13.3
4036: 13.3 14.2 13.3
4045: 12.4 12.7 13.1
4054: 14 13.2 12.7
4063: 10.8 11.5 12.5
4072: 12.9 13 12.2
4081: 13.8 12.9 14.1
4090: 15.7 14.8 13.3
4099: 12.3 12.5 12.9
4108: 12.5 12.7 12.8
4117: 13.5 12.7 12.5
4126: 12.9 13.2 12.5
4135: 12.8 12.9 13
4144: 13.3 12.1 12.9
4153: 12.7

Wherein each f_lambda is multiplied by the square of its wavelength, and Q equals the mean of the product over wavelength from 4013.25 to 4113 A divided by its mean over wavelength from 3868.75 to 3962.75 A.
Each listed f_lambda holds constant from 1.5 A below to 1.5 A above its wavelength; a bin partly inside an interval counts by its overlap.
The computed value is 2.0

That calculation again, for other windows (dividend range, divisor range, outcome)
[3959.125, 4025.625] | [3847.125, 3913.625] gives 1.67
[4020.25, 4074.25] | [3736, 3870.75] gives 2.30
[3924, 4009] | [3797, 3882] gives 1.50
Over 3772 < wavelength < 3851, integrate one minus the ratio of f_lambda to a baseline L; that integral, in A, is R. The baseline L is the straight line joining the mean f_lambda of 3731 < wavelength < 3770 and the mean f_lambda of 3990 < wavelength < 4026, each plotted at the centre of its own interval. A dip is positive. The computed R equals 7.5 A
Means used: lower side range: 5.73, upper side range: 13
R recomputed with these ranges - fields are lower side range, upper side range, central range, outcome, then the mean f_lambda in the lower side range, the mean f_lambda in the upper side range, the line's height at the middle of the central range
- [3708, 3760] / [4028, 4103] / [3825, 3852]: 9.3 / 6.24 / 13.1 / 8.4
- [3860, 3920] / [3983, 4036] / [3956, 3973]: 7.4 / 7.28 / 12.9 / 10.8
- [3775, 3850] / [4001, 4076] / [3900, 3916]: 1.0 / 6.57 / 13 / 9.29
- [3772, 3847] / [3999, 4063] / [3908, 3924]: 2.0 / 6.64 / 13.2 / 9.77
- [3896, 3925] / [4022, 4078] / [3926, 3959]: 9.2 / 8.35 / 12.9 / 9.38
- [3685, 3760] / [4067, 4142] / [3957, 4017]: 4.6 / 6.71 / 13.1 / 11.1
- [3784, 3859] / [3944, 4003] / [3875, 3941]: 9.9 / 6.26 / 9.46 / 8.08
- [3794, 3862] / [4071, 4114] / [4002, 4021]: -3.9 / 6.17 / 13.2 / 11.1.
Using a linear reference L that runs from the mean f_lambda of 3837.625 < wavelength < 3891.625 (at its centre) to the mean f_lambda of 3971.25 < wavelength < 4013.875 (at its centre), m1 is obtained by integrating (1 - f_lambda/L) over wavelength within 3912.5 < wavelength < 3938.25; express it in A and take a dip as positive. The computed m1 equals 7.2 A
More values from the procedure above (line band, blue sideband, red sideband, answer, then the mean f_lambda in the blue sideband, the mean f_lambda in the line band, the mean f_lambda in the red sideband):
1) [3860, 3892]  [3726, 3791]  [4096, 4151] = 8.6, 6.45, 6.22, 12.8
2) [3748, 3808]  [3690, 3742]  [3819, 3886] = -4.4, 7.12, 6.99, 5.8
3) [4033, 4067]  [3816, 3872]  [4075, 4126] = -3.4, 5.71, 12.9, 13.2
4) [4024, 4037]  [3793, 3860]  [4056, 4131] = -1.9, 6.16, 13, 13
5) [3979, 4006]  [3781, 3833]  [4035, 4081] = -2.6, 6.75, 12.3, 12.8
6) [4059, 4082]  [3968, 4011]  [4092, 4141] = -0.3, 11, 12.4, 12.9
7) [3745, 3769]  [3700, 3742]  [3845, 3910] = 3.3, 6.84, 5.85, 6.67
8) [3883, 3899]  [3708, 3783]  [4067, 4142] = 3.8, 6.61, 7.02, 13.1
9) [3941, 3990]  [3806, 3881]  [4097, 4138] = 3.1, 6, 8.46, 12.8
